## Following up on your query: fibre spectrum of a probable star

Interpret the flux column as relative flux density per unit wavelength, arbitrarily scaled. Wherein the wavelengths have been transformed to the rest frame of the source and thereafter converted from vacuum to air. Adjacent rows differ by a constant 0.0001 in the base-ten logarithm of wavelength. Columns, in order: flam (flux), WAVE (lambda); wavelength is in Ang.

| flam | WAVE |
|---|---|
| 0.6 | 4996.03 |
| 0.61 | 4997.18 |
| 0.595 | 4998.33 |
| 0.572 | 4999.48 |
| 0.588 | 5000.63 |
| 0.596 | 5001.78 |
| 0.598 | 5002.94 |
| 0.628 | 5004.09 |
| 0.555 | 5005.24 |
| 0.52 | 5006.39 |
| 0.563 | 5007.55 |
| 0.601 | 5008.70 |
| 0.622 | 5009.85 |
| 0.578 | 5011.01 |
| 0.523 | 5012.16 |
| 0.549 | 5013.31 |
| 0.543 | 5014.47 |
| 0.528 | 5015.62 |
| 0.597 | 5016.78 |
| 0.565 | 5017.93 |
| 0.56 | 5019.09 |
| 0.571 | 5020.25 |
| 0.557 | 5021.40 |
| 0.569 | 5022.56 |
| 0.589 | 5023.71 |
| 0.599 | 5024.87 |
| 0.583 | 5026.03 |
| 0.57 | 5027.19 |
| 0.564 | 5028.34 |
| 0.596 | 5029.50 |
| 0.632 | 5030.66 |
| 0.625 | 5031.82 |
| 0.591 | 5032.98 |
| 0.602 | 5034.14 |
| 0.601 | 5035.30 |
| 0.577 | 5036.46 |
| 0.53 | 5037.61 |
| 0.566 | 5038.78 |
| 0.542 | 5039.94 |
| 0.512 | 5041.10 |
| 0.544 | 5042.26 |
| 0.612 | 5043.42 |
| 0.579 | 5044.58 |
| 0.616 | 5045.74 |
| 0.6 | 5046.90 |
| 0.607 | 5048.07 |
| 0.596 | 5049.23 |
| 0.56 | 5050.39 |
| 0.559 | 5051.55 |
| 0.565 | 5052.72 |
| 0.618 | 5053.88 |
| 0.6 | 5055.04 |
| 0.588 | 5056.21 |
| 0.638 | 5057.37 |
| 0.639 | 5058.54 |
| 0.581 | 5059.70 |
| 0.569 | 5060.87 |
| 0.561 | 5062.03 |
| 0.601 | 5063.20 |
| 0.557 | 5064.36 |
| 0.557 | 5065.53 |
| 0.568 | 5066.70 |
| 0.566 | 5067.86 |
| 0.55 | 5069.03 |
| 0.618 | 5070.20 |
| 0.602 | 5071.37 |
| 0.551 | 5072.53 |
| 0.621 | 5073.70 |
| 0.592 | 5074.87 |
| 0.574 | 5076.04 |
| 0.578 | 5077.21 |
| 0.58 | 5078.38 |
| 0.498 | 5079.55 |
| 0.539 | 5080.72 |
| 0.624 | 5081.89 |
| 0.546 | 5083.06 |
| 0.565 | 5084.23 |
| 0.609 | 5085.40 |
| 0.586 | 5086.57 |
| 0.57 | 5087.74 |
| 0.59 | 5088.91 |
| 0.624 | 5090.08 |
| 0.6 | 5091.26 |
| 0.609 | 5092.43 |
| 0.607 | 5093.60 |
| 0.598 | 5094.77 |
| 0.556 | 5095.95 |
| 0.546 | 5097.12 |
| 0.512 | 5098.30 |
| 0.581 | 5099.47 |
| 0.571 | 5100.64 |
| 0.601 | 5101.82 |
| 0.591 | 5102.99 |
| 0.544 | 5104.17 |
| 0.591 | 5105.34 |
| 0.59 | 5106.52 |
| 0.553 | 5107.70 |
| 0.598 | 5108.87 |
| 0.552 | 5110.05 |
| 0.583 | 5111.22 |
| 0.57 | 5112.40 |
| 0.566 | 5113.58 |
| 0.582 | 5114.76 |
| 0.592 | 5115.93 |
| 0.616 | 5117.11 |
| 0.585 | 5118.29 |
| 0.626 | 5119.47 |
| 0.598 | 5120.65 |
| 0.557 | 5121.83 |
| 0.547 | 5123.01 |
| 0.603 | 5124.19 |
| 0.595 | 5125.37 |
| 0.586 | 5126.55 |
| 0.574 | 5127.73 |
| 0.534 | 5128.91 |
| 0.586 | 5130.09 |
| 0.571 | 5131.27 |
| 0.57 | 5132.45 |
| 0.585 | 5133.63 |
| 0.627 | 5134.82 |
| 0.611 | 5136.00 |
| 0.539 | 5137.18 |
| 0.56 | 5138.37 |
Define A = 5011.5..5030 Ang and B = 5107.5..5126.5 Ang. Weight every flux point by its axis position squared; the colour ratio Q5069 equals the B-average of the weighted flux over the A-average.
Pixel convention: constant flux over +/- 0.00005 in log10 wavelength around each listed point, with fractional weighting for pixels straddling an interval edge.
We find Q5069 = 1.1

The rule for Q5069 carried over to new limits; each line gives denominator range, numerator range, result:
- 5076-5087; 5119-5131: 1.04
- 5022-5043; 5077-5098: 1.02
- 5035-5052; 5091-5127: 1.04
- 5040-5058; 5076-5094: 1.01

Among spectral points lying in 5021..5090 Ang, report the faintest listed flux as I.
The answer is 0.498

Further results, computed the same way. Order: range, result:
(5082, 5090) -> 0.546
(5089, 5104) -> 0.512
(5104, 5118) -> 0.544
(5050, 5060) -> 0.559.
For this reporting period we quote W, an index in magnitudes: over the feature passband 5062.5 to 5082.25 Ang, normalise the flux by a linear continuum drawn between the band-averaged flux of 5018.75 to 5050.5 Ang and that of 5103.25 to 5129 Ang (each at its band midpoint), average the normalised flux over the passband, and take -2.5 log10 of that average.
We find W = 0.01 mag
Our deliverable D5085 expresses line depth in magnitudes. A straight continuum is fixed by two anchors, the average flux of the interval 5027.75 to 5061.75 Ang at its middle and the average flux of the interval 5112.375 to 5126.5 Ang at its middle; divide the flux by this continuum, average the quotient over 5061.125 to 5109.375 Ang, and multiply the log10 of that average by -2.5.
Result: 0.017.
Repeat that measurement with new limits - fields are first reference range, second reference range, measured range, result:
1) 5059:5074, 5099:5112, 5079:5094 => -0.01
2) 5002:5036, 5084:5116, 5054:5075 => -0.01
